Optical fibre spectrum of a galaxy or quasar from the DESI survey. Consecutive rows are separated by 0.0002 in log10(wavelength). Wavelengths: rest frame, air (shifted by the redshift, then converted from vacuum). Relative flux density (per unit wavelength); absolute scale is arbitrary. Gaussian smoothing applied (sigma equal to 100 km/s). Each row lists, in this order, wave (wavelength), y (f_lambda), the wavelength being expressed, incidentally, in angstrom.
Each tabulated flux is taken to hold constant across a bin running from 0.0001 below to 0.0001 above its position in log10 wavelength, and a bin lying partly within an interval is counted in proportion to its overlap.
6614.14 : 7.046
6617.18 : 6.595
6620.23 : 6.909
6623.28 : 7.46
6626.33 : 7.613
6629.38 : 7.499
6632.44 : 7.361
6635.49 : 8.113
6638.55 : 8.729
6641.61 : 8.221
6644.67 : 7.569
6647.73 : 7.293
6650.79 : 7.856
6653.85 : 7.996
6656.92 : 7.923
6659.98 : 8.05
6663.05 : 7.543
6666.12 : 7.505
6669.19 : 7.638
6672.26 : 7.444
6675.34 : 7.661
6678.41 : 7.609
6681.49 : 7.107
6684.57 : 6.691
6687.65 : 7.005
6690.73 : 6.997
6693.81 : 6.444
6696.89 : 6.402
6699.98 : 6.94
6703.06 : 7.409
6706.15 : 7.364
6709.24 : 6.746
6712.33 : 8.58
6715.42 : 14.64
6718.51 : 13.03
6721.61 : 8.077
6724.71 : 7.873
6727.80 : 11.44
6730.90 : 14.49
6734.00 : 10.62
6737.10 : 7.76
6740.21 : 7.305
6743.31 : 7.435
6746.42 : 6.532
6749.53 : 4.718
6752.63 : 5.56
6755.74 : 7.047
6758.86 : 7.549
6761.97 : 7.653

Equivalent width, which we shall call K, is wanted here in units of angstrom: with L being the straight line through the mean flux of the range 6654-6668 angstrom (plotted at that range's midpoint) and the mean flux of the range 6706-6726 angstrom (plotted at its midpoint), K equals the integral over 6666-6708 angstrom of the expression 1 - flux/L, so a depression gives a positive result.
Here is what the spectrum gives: 7.2 angstrom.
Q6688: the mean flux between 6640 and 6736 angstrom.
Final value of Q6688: 8.33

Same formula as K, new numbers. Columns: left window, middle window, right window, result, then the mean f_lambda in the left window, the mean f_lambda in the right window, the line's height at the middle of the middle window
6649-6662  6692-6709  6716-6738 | 4.9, 7.93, 10.7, 9.7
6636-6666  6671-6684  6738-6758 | 0.2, 7.9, 6.51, 7.52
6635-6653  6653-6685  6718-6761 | 1.9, 7.96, 8.41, 8.07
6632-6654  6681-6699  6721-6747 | 3.8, 7.91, 9.19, 8.57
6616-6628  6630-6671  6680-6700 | -4.8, 7.16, 6.79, 7.01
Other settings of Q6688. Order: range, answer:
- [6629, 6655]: 7.86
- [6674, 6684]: 7.38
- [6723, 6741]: 10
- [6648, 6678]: 7.71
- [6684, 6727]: 8.25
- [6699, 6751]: 8.91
